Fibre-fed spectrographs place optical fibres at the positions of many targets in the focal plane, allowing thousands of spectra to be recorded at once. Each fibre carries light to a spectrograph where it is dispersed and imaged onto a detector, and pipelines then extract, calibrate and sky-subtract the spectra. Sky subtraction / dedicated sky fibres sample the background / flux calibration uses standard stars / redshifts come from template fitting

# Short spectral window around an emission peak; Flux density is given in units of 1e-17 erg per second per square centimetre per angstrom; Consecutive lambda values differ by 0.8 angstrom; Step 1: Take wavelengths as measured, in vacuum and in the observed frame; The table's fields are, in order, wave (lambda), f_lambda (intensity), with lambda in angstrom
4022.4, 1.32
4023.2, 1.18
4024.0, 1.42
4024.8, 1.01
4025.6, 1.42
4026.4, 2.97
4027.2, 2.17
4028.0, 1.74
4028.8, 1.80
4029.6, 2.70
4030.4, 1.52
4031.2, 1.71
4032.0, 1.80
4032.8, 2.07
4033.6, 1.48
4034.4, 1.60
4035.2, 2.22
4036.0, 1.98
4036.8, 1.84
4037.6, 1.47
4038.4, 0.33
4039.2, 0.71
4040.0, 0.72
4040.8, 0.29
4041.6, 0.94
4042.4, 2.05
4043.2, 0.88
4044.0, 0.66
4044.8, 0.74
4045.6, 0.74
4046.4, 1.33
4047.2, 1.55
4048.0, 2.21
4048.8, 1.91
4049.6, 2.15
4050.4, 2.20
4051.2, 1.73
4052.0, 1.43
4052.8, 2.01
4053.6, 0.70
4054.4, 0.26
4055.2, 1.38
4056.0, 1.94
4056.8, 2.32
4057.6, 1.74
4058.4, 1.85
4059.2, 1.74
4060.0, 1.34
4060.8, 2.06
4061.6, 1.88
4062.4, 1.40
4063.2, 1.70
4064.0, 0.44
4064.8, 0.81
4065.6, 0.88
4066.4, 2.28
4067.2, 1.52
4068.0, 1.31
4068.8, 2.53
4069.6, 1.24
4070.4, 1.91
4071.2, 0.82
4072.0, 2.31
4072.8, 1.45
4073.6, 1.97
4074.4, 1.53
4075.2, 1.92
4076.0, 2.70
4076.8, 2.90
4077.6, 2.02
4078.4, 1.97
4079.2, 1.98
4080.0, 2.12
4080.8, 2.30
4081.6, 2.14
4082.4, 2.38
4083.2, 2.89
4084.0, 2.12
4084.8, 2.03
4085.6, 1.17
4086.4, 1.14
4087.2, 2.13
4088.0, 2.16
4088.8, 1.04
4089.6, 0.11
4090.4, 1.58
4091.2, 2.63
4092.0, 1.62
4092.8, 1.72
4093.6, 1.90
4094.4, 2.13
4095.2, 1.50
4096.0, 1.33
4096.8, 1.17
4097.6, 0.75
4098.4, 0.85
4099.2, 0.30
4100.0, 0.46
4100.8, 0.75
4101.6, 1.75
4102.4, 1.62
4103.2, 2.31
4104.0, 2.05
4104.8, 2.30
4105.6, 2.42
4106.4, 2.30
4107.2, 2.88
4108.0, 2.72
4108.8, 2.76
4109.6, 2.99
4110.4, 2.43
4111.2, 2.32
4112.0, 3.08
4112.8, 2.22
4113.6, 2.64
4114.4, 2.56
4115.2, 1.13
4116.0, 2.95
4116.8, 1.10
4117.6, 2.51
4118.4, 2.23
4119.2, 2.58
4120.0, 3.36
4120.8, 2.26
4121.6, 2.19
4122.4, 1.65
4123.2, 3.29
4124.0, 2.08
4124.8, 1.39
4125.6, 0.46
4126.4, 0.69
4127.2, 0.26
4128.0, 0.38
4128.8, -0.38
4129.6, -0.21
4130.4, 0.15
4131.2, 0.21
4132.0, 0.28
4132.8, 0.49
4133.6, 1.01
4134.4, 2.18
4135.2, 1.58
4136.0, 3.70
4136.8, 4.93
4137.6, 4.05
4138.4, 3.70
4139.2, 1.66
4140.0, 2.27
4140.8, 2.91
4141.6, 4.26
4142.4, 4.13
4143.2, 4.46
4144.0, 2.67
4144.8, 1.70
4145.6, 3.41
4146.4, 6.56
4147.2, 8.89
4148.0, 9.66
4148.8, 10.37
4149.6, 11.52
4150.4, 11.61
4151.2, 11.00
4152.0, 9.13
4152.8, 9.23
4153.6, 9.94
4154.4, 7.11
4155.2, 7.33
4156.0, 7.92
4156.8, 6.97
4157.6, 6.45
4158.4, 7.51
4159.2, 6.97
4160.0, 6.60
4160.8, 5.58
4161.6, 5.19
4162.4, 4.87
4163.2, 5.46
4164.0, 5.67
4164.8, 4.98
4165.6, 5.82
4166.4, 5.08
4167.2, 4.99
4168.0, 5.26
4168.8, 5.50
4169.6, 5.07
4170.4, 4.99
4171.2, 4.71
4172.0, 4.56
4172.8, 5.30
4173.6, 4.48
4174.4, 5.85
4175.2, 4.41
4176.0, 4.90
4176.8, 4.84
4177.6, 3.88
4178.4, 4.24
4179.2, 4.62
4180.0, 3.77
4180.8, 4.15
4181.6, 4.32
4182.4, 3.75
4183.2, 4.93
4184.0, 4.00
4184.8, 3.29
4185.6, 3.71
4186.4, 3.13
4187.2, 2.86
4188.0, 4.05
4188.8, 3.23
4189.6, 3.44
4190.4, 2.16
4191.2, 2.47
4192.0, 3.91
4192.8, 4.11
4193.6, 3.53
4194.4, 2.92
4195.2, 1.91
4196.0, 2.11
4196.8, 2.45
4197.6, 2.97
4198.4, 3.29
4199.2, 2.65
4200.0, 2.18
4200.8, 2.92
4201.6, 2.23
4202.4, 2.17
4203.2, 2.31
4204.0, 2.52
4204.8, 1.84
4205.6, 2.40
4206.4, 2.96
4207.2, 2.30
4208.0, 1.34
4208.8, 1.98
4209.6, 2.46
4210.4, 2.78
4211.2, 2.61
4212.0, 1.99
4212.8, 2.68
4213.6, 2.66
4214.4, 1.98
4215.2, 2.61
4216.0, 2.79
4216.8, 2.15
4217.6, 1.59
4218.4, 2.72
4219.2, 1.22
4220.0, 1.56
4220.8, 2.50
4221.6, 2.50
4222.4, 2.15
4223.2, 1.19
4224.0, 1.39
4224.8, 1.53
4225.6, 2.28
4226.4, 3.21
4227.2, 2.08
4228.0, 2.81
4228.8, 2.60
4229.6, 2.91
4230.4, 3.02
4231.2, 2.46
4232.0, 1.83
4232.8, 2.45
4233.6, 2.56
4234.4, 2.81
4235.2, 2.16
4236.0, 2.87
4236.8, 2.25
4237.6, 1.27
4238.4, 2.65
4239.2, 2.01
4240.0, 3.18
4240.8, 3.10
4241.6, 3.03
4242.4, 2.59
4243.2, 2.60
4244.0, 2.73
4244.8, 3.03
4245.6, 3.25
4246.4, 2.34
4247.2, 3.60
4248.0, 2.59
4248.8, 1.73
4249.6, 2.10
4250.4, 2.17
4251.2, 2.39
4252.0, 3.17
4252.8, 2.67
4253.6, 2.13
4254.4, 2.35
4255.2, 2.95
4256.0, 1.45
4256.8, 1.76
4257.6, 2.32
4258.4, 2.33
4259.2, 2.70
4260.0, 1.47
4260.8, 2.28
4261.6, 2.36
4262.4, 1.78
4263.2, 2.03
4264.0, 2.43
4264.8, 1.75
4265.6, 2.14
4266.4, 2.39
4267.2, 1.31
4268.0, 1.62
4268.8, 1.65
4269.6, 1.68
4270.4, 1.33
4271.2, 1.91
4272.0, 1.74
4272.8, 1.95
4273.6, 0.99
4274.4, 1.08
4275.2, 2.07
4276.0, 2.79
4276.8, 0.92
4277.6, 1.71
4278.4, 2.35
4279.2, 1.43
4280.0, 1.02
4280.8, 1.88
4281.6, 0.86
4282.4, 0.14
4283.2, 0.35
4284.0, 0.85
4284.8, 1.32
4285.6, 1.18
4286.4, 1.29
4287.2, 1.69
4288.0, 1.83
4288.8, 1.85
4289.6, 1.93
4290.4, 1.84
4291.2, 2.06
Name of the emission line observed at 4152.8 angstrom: Ly-alpha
